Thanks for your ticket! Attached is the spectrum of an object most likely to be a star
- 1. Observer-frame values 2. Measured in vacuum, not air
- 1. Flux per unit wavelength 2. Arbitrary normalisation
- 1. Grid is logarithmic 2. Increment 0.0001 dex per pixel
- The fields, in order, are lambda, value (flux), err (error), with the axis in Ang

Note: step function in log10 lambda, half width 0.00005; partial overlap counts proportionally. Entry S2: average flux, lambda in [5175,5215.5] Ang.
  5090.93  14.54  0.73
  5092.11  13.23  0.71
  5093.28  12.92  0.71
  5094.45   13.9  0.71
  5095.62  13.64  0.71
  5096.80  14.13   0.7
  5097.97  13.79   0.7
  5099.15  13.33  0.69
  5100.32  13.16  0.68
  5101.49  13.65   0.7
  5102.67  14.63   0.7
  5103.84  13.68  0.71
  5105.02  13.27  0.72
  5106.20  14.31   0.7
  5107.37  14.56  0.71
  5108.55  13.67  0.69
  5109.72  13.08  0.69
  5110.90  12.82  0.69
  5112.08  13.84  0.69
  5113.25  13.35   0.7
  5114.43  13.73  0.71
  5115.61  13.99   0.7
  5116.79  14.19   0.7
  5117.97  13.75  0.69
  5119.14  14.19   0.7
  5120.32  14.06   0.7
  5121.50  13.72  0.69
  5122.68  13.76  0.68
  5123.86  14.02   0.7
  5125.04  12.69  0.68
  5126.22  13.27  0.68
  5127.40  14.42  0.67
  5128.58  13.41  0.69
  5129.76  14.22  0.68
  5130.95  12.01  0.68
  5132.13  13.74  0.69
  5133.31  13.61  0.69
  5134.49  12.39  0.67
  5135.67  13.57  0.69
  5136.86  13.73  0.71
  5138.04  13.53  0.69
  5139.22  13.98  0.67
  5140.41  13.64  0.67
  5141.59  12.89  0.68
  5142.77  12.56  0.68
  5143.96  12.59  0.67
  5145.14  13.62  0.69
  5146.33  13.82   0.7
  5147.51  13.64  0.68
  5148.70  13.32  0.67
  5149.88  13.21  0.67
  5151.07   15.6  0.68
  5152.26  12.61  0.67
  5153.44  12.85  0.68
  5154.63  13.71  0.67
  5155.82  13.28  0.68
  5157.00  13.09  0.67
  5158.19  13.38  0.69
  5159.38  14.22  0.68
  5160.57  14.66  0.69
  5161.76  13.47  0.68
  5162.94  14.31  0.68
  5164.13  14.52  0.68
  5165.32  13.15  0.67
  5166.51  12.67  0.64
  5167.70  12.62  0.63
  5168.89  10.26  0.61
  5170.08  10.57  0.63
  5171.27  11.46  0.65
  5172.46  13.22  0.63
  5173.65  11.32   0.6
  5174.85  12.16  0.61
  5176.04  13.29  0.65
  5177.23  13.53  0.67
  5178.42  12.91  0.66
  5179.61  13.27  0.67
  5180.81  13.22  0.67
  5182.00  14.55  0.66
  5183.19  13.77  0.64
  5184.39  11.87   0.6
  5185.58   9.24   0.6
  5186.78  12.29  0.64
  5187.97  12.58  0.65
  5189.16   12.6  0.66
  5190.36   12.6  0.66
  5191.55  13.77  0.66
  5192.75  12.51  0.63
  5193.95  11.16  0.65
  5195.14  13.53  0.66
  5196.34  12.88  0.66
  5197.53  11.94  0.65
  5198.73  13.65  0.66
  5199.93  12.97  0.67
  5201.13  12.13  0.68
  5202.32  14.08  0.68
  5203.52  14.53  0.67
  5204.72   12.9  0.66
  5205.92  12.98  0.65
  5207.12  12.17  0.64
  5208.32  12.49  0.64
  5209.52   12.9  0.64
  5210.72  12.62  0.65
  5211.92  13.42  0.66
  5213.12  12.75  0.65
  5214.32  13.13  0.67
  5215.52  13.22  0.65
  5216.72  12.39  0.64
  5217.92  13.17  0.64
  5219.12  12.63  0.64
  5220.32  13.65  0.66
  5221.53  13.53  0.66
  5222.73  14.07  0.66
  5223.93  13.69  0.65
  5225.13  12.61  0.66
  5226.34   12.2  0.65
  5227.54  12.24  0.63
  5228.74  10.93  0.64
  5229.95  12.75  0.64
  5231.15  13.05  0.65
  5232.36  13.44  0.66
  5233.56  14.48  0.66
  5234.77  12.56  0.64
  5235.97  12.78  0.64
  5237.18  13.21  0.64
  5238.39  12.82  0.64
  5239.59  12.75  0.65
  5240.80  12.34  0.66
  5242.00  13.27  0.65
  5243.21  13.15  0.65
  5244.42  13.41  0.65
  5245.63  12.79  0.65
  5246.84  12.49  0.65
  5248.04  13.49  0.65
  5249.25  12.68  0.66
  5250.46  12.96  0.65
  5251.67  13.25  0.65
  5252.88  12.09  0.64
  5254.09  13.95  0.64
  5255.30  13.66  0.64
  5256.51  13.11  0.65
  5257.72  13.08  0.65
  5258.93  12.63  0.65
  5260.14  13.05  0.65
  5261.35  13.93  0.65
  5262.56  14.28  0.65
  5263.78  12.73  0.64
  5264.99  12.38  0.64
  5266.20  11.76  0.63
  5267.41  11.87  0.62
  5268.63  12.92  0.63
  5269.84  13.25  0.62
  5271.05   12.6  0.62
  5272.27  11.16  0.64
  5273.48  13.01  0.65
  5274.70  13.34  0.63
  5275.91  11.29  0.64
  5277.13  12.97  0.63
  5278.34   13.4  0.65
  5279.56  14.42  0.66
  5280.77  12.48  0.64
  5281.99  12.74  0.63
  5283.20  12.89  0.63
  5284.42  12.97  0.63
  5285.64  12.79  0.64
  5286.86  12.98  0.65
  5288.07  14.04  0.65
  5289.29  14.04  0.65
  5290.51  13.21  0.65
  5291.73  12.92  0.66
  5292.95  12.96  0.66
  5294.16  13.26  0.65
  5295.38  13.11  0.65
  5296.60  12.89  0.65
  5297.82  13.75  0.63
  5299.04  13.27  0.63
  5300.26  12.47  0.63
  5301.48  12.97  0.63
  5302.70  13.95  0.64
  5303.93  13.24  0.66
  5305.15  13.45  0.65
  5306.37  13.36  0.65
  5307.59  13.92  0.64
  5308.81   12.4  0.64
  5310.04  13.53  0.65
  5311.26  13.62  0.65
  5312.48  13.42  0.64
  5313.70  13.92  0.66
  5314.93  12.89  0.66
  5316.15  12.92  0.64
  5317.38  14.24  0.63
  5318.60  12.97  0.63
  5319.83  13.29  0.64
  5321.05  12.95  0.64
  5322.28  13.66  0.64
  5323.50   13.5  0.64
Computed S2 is 12.9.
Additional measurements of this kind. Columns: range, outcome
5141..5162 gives 13.5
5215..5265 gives 13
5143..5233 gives 12.9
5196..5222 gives 13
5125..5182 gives 13.2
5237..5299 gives 13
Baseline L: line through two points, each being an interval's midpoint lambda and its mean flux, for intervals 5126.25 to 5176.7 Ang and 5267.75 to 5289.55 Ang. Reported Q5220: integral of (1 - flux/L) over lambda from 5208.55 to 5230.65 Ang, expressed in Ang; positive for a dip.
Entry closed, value 0.3 Ang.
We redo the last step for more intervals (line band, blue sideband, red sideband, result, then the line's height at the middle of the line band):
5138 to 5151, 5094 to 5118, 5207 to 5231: 0.0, 13.4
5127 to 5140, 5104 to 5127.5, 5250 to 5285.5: 0.1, 13.6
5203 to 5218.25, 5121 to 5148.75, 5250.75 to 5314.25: 0.3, 13.3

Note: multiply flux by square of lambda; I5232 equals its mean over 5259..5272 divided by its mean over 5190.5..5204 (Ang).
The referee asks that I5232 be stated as 1.01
